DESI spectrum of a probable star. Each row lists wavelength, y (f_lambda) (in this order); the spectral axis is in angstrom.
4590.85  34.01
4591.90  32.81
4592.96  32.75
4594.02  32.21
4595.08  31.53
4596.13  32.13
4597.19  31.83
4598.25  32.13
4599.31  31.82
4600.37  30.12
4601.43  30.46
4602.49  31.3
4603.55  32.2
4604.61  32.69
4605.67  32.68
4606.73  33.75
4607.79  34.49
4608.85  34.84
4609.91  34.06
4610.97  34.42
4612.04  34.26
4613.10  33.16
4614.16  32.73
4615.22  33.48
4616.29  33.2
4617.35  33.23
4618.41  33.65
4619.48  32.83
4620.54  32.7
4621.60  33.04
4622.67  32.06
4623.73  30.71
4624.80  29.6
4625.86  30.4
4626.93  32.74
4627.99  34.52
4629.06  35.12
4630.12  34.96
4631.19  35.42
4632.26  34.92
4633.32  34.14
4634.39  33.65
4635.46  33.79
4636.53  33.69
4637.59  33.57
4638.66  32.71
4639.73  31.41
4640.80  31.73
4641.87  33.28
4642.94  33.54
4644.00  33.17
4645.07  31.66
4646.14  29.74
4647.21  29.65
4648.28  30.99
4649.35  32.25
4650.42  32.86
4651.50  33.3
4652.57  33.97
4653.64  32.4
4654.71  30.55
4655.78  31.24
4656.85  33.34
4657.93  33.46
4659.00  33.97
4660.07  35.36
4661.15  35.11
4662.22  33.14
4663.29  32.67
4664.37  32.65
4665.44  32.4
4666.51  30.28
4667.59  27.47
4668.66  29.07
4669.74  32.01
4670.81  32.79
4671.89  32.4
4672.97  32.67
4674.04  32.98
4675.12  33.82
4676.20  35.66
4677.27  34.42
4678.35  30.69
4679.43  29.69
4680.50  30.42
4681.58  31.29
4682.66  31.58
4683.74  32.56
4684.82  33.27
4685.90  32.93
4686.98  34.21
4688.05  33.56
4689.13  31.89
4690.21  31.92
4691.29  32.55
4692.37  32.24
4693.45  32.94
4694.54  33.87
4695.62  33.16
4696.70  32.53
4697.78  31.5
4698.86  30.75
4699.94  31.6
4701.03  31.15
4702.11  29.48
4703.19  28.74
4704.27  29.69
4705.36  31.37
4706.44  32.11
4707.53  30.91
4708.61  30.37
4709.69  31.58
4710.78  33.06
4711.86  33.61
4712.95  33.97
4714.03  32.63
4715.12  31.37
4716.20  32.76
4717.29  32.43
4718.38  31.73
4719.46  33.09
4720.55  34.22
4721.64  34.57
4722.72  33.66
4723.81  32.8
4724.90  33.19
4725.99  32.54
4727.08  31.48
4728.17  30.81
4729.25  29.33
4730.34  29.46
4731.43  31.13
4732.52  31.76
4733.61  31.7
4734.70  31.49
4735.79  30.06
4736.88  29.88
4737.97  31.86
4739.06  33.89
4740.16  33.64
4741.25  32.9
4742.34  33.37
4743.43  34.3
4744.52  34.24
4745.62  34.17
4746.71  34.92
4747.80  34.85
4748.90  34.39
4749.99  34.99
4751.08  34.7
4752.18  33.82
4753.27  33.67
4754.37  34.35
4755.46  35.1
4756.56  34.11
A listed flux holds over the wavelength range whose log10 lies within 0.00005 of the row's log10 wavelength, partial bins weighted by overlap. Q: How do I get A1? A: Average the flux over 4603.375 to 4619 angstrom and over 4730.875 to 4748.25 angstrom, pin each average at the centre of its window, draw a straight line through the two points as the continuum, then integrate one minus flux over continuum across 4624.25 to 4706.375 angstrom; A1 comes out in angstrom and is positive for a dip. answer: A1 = 2.0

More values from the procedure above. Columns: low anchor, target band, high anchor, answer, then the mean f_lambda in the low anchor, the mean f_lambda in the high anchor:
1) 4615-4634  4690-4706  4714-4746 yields 0.5 angstrom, 33.1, 32.3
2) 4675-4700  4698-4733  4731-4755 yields 1.1 angstrom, 32.5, 33.2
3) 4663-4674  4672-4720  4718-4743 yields -0.6 angstrom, 31.5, 32.1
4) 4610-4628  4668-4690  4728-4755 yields 0.3 angstrom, 32.7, 32.8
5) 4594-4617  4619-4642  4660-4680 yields -0.3 angstrom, 32.7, 32.3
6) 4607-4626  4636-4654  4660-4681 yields 0.1 angstrom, 33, 32.2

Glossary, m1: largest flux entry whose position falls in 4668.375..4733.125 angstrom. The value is 35.66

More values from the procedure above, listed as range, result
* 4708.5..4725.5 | 34.57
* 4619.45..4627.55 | 33.04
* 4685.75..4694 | 34.21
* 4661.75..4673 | 33.14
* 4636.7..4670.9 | 35.36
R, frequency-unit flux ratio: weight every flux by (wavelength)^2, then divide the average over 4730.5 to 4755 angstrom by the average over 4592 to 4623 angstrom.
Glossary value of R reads 1.07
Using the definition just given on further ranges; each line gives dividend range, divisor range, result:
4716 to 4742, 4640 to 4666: 1.02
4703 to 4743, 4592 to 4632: 1.02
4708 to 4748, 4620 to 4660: 1.03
